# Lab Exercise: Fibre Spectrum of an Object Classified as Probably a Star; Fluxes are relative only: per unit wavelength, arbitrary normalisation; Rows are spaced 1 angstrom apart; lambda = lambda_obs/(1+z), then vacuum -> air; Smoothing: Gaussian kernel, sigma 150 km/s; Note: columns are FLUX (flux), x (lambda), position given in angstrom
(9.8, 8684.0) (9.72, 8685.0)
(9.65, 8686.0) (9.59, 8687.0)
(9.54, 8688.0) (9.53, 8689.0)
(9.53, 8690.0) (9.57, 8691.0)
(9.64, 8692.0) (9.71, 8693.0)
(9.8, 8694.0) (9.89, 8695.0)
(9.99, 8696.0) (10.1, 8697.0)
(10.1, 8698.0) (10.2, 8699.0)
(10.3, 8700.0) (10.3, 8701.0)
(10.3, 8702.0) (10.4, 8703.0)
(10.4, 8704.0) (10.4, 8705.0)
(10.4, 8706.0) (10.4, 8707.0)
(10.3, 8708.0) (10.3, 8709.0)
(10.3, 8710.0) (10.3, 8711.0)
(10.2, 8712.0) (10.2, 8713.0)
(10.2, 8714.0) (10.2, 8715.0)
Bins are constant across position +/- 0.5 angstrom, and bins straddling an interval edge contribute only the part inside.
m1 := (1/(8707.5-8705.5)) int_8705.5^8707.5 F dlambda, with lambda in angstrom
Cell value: 10.4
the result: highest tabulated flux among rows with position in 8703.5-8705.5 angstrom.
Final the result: 10.4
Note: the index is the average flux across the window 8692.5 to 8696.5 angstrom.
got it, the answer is 9.85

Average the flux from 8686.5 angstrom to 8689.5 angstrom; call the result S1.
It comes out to 9.55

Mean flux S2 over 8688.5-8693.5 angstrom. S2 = 9.6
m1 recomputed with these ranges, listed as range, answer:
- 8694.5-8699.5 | 10.1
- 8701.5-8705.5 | 10.4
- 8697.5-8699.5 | 10.1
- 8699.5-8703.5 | 10.3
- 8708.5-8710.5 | 10.3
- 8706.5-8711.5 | 10.3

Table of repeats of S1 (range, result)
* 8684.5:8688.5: 9.62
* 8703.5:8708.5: 10.4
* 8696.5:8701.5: 10.2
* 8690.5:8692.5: 9.61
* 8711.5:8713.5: 10.2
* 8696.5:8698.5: 10.1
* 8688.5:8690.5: 9.53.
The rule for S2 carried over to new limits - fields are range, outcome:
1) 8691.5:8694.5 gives 9.72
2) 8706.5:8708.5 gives 10.4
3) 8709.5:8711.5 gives 10.3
